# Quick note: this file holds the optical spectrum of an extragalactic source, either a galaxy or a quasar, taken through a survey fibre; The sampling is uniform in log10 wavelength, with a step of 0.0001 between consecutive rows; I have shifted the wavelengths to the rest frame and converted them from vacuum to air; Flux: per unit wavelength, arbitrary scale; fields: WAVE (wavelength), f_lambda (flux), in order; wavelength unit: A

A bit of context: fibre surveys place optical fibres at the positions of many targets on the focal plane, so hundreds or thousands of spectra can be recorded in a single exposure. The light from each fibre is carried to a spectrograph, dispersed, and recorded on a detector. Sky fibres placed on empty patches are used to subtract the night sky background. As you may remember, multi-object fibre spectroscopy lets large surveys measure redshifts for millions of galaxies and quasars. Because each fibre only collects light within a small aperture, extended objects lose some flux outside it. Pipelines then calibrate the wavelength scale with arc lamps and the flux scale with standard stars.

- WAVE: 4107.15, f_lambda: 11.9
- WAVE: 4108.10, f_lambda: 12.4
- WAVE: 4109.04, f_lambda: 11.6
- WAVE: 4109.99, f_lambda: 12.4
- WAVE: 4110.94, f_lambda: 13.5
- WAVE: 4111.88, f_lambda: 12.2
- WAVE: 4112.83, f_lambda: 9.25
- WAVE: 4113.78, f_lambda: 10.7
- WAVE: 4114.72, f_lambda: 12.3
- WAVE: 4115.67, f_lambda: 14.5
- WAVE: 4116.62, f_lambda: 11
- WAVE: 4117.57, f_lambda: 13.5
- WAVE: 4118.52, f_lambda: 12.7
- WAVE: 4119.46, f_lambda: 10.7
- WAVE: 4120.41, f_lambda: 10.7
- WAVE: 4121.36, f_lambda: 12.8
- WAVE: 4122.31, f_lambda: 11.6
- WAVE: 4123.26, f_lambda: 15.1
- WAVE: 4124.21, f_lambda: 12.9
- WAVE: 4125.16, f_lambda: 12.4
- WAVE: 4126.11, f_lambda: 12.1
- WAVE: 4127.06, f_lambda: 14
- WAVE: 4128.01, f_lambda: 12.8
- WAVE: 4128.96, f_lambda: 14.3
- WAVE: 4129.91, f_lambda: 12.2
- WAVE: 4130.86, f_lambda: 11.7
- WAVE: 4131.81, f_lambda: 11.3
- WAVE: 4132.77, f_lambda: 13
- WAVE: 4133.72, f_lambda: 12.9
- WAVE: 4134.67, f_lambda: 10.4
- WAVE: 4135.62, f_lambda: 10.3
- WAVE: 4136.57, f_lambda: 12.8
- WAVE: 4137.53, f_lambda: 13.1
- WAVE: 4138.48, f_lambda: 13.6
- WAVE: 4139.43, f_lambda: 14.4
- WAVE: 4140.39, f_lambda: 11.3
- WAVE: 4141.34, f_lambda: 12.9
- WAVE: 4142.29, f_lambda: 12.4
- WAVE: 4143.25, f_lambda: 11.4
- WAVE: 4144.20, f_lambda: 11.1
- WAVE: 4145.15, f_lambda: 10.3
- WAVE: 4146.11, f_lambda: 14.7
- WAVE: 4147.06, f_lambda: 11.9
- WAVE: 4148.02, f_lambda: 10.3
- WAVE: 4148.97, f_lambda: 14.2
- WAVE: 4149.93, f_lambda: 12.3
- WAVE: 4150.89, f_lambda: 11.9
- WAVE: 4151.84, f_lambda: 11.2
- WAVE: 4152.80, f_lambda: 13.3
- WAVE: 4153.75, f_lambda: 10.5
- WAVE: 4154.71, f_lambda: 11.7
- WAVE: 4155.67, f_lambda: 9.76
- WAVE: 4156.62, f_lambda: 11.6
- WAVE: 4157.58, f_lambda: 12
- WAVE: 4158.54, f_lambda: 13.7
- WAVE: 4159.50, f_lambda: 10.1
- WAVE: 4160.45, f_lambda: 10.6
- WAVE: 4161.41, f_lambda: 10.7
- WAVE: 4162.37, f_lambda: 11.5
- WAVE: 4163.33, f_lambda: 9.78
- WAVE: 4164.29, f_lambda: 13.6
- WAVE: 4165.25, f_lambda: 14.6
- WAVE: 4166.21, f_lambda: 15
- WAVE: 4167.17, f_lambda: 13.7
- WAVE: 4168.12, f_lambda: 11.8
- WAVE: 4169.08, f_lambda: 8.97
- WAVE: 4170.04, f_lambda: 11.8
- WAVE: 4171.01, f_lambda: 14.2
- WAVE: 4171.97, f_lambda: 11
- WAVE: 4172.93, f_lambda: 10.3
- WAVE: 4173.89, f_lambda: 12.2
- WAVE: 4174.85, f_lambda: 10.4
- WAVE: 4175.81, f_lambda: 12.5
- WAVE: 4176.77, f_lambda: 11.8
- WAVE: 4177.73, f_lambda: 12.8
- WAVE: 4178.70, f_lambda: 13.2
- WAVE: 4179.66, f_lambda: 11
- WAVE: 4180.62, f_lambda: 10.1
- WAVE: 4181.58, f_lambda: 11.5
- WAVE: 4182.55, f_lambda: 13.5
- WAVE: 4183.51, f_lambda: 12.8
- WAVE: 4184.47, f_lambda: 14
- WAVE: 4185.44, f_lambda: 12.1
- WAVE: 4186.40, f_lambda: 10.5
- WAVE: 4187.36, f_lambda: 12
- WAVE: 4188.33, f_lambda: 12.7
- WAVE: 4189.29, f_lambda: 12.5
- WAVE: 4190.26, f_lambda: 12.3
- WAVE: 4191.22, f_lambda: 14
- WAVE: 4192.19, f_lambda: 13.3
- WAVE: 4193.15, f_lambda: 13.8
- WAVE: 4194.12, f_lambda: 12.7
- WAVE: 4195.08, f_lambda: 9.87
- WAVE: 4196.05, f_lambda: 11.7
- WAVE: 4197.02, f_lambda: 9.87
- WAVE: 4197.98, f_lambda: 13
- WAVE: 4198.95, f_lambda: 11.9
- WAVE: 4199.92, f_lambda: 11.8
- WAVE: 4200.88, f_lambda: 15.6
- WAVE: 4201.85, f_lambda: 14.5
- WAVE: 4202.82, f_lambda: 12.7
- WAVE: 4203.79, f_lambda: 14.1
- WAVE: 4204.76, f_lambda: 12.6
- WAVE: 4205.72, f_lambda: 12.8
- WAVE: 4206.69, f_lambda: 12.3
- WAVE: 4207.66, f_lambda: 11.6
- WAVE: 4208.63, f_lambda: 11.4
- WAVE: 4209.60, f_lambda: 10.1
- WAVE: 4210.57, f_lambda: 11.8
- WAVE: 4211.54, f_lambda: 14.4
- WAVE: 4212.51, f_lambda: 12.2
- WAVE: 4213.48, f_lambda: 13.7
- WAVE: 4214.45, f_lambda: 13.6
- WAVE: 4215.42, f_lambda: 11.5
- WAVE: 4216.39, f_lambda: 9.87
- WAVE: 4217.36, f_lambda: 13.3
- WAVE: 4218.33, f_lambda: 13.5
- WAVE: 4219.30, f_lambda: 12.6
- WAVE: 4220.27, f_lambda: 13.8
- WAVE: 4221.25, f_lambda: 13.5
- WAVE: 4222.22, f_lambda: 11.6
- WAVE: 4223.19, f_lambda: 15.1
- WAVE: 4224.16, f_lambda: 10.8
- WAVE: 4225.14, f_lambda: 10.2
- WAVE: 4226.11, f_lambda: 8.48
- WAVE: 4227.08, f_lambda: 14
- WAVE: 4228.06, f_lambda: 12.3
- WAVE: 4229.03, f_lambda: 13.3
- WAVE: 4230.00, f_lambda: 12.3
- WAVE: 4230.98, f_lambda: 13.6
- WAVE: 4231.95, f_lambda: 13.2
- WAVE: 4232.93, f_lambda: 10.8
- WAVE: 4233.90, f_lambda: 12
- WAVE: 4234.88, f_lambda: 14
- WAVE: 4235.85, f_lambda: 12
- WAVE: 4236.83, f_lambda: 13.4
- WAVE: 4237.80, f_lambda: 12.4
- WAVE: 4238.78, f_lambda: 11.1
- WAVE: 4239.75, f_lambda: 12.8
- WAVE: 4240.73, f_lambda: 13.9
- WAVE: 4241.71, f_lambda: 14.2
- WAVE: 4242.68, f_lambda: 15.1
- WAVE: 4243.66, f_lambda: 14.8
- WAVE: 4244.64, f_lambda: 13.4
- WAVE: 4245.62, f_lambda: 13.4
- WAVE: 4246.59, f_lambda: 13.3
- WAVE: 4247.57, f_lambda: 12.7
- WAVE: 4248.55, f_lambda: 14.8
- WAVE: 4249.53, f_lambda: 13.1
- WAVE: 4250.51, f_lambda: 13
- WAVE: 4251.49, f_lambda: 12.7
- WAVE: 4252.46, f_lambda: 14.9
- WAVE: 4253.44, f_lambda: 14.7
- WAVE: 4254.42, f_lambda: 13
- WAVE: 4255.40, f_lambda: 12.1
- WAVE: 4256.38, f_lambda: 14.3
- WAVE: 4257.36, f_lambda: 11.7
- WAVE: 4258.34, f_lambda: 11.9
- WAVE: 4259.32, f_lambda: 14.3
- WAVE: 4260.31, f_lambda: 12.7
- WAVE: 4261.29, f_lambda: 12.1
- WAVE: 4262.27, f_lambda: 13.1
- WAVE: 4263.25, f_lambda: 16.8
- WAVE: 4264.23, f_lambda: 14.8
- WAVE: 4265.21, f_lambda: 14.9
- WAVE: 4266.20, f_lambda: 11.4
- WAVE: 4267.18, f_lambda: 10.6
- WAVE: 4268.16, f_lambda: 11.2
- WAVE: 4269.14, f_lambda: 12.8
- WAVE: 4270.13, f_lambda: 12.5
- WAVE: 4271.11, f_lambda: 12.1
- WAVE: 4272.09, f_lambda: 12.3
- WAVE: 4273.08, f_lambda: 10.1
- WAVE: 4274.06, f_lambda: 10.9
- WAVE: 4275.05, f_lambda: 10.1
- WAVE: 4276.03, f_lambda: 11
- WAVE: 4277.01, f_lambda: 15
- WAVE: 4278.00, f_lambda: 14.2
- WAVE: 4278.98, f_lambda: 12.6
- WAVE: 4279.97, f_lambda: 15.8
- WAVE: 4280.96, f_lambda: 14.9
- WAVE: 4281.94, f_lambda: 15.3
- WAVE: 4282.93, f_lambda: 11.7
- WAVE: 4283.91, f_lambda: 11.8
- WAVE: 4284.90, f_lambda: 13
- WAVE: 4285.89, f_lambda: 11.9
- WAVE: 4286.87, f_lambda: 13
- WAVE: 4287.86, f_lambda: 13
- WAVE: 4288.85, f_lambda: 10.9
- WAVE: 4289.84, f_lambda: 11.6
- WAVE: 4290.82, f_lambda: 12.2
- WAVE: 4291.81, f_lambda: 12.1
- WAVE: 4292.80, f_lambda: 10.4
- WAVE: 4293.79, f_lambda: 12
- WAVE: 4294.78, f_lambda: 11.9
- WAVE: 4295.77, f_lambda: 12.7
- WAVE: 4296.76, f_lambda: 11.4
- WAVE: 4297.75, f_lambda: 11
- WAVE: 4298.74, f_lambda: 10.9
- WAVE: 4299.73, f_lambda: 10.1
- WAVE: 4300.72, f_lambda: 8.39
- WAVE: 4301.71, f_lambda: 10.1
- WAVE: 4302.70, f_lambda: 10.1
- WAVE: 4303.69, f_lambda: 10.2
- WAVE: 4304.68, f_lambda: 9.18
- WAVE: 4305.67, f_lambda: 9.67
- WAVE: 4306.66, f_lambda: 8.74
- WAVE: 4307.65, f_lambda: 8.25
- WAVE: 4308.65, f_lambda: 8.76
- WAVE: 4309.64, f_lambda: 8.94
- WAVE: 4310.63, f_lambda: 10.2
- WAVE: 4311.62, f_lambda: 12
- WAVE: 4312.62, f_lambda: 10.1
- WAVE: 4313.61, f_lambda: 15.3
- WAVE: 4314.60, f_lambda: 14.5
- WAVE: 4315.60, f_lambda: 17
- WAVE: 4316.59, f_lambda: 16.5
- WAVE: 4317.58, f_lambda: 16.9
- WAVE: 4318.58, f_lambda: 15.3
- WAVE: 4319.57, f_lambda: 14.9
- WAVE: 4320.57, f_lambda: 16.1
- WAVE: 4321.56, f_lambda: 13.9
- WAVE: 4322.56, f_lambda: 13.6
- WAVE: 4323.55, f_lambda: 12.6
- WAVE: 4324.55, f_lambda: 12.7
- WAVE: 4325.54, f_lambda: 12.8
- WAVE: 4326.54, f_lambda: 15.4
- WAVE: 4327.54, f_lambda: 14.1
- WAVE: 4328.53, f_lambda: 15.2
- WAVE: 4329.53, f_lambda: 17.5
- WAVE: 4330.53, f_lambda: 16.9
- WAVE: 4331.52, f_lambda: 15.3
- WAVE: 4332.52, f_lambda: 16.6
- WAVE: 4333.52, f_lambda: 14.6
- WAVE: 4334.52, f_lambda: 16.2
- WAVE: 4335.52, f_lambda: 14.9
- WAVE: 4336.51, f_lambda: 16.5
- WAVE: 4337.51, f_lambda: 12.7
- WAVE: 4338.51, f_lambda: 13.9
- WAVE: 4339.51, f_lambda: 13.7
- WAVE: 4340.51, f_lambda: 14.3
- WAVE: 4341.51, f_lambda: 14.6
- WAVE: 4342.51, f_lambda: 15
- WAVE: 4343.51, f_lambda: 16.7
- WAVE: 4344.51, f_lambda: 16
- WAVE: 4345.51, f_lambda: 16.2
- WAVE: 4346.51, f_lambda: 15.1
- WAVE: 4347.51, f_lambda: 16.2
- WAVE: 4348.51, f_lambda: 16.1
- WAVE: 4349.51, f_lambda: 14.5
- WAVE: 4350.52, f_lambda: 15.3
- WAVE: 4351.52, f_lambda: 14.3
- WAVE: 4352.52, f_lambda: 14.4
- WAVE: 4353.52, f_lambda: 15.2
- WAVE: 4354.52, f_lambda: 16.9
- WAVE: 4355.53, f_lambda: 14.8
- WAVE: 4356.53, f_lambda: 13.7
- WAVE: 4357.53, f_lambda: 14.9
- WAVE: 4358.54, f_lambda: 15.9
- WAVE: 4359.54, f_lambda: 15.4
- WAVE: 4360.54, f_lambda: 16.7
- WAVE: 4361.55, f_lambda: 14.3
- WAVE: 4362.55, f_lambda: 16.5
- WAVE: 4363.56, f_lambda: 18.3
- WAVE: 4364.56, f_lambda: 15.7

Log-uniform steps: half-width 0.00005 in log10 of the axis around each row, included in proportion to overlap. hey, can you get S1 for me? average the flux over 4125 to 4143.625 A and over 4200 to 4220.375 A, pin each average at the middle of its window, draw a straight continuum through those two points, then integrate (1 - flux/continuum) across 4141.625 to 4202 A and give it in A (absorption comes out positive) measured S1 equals 2.5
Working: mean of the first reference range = 12.5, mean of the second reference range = 12.7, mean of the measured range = 12.1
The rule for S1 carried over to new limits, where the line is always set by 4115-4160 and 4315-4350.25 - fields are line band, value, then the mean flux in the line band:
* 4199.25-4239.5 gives 2.8 A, 12.5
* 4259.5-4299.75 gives 5.3 A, 12.4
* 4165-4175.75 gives 0.5 A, 12.1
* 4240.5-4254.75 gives 0.1 A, 13.8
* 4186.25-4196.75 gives 0.6 A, 12.3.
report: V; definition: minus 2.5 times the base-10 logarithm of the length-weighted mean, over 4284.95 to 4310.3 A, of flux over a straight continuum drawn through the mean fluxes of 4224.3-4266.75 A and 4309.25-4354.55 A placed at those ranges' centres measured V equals 0.29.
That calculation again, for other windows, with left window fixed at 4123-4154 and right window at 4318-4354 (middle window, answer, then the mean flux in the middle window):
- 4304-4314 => 0.41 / 10.1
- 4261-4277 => 0.14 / 12.4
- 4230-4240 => 0.09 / 12.5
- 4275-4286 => 0.08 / 13.3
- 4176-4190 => 0.07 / 12.2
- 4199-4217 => 0.06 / 12.6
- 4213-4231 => 0.09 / 12.4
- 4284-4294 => 0.20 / 12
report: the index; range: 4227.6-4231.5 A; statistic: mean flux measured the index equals 12.9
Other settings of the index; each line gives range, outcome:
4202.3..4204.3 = 13.4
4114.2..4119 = 12.8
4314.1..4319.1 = 16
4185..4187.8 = 11.6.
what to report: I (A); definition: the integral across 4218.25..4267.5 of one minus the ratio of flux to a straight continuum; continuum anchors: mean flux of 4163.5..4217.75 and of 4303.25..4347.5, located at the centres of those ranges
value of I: -0.3 A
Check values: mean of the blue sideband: 12.4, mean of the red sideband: 13.9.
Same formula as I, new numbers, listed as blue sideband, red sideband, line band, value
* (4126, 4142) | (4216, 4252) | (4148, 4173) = 1.41 A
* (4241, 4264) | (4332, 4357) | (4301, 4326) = 3.98 A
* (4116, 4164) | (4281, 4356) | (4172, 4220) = 0.63 A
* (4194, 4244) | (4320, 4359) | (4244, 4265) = -0.33 A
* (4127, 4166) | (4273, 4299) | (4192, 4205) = -0.51 A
